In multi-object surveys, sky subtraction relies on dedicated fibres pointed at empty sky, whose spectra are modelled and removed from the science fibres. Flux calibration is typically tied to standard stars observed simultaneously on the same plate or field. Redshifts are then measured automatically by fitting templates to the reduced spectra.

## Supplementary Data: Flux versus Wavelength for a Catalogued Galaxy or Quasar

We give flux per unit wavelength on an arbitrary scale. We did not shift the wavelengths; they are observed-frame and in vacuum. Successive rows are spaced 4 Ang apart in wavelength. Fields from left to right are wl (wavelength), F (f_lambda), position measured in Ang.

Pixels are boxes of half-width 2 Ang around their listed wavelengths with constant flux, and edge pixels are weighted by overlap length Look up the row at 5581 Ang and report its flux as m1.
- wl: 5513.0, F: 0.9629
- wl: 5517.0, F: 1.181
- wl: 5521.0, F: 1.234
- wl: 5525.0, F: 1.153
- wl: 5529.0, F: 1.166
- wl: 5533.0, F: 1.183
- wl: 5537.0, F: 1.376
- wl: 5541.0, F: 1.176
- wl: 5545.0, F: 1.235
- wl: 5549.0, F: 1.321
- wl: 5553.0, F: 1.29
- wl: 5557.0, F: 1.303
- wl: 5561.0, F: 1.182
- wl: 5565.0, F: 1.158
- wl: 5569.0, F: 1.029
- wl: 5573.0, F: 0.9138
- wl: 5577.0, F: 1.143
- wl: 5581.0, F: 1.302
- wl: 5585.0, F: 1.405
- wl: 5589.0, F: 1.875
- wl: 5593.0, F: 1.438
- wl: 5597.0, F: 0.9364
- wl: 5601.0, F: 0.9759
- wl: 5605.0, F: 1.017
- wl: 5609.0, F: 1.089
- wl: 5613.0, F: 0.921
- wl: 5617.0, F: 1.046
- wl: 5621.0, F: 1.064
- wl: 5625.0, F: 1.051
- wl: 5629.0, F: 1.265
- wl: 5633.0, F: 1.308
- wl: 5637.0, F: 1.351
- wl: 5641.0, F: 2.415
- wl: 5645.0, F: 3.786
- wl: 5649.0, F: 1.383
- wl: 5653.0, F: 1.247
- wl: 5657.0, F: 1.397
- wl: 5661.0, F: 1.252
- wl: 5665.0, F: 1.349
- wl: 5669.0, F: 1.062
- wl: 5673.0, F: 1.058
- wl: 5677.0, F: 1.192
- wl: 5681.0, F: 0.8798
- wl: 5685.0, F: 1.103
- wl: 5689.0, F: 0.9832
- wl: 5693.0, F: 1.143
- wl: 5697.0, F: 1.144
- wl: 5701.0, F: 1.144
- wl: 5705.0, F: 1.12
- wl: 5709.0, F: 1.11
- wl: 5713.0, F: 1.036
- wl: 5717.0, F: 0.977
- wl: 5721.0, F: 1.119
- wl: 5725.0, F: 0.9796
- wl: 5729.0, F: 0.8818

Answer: 1.302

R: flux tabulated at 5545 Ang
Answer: 1.235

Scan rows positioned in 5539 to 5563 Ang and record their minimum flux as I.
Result 1.176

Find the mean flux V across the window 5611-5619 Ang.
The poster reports 0.984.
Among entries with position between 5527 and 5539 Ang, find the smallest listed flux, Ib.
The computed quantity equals 1.166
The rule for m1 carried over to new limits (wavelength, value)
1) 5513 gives 0.9629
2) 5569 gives 1.029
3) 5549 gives 1.321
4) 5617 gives 1.046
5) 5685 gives 1.103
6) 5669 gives 1.062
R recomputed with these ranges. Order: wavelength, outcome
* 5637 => 1.351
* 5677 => 1.192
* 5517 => 1.181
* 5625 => 1.051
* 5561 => 1.182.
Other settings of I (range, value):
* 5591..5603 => 0.9364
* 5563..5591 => 0.9138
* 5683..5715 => 0.9832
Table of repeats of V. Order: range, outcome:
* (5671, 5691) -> 1.04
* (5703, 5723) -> 1.07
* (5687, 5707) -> 1.11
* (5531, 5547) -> 1.24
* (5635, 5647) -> 2.52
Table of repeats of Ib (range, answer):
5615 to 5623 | 1.046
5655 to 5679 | 1.058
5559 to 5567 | 1.158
